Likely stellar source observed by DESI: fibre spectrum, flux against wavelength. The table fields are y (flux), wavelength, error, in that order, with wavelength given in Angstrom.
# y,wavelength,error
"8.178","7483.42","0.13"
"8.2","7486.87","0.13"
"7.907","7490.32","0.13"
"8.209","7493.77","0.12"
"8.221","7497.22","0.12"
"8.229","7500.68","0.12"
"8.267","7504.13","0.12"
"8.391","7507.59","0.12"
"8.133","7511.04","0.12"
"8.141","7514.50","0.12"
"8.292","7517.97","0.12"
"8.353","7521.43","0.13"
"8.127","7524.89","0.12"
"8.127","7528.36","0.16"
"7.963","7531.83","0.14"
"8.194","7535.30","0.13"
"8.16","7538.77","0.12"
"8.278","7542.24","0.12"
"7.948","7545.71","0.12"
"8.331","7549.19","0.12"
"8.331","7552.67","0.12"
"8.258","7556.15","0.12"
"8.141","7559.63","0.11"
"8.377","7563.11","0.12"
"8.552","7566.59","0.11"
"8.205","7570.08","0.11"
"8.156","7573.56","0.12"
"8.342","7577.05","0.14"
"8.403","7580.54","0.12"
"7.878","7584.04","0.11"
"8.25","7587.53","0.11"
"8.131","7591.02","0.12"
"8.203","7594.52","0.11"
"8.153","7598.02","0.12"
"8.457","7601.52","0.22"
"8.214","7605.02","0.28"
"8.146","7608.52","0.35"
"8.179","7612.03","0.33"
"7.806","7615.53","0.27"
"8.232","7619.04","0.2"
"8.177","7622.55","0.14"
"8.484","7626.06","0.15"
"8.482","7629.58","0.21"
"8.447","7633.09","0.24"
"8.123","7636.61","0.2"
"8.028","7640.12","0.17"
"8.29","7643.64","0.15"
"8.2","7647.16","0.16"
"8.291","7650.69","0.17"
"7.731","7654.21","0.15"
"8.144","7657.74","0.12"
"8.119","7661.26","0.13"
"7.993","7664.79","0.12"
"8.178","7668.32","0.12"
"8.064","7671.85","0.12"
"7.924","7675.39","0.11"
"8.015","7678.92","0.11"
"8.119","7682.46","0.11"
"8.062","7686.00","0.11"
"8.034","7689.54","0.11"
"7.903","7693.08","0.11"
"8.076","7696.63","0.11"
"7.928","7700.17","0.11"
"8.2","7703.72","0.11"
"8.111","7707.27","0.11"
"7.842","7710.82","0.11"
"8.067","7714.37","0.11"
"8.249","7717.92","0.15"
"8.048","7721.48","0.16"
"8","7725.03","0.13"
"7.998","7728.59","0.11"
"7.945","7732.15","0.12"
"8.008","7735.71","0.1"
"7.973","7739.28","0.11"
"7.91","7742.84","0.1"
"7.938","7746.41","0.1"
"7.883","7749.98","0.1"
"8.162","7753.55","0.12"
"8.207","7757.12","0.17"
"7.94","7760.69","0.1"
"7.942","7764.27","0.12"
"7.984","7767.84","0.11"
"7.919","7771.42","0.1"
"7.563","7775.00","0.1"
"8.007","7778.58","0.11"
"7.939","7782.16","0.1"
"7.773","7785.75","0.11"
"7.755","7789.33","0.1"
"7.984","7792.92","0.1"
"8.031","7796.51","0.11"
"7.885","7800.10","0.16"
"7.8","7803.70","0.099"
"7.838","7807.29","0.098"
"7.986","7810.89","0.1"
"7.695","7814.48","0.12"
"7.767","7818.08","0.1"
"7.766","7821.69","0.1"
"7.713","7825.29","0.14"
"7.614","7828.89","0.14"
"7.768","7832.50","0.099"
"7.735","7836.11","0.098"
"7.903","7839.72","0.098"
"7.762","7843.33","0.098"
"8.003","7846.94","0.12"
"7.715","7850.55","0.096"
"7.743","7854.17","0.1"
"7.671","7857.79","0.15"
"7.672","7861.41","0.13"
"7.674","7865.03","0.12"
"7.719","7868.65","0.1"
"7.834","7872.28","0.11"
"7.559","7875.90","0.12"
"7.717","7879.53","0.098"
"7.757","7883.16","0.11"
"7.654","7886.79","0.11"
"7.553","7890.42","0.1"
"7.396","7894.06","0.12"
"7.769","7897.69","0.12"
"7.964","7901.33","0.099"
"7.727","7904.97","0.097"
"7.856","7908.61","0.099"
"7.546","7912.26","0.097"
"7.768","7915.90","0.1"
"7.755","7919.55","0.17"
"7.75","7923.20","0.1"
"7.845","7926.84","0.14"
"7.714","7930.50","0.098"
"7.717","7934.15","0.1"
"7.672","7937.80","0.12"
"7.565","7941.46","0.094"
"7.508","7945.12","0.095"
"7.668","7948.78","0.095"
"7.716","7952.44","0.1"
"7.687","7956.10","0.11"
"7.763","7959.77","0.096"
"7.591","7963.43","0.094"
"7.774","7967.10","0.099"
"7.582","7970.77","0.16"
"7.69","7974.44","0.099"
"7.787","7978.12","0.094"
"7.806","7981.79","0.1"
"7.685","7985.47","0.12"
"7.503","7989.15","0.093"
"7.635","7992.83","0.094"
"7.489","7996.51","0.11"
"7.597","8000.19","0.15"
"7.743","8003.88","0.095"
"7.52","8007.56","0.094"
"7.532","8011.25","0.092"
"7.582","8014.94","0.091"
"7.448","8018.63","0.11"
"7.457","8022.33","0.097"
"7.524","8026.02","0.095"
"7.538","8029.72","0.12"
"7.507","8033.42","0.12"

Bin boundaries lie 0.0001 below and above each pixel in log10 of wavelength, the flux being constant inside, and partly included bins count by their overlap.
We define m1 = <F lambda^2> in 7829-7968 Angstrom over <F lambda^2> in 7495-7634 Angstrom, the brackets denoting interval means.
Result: 1.0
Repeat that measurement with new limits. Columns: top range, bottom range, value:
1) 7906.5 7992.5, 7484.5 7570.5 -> 1.04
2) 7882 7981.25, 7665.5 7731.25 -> 1.02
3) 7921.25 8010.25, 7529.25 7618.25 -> 1.03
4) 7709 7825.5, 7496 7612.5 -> 1.02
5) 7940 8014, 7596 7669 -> 1.02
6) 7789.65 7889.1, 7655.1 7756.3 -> 1.00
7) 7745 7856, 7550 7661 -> 1.01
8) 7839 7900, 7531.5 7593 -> 1.02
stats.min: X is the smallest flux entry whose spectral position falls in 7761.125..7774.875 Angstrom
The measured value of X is 7.919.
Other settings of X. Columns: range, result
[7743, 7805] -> 7.563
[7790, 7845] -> 7.614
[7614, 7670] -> 7.731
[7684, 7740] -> 7.842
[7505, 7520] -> 8.133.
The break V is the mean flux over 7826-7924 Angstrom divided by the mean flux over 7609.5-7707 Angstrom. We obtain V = 0.95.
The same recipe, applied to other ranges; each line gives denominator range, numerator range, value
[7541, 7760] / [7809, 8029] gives 0.95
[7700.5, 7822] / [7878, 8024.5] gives 0.96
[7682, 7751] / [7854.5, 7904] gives 0.96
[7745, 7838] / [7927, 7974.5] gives 0.97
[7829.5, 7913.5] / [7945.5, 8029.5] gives 0.99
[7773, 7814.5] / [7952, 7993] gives 0.98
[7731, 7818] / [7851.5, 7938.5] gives 0.97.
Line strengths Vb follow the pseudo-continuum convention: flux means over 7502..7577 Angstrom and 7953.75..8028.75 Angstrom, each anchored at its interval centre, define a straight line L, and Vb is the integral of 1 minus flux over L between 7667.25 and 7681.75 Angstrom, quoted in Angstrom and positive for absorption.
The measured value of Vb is 0.00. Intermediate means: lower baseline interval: 8.23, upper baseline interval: 7.62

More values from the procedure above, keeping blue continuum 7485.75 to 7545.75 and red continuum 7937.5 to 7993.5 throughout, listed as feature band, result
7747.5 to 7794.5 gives -0.2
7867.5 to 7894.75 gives 0.4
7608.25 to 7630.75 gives -0.4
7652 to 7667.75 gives 0.0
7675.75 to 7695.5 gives -0.1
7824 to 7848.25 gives 0.1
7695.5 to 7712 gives -0.1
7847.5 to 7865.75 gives 0.2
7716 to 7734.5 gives -0.2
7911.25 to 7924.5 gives 0.0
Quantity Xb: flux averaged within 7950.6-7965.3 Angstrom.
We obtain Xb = 7.69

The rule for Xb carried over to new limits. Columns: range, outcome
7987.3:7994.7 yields 7.57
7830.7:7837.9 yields 7.75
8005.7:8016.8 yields 7.55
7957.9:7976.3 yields 7.68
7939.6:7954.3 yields 7.61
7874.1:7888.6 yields 7.67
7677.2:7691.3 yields 8.06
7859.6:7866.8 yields 7.67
